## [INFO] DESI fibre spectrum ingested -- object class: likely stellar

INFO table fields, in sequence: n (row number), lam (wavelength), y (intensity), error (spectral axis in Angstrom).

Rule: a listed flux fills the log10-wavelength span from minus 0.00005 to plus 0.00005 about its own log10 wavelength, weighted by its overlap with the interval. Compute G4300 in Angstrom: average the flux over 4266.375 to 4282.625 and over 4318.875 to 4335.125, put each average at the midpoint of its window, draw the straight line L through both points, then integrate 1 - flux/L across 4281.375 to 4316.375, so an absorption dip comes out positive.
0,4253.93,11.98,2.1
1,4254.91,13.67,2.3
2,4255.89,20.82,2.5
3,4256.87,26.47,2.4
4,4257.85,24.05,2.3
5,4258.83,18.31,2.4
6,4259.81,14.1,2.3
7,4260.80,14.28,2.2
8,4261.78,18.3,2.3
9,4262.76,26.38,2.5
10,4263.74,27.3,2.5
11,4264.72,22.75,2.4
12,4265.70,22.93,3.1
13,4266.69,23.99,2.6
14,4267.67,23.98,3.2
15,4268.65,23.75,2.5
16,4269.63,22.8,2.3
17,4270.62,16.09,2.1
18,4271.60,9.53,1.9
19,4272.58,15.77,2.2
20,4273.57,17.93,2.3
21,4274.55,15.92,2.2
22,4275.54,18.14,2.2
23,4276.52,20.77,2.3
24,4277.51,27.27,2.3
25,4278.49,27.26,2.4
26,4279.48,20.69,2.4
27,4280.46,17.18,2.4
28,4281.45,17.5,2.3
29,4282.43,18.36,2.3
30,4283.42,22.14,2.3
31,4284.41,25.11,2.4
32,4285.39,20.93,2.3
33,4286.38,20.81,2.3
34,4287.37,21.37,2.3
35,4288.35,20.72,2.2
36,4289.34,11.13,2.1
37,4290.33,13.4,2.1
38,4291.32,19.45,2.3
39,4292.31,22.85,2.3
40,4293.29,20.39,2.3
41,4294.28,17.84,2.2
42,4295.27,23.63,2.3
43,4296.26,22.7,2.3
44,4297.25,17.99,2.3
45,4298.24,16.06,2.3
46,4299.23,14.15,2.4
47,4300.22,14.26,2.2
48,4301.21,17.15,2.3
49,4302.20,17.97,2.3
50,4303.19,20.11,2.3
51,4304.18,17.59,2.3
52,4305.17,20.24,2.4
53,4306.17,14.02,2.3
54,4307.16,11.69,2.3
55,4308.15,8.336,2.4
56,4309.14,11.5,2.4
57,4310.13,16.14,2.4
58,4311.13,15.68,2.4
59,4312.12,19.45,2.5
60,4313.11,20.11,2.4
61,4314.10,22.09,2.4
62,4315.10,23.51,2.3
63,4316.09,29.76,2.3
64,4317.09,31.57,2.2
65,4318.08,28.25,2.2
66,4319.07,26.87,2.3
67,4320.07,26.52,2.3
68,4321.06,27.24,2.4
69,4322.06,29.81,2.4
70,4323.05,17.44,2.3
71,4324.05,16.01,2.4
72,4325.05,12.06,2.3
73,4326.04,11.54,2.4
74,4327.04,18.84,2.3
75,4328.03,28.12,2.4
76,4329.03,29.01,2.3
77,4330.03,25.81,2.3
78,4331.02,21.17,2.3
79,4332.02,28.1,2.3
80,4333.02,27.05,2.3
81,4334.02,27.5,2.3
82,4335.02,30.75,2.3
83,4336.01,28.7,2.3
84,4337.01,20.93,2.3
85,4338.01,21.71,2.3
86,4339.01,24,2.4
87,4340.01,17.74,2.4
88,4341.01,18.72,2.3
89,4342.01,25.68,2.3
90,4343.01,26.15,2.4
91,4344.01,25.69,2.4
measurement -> 4.95 Angstrom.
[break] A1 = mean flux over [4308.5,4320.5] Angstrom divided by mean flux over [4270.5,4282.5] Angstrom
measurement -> 1.2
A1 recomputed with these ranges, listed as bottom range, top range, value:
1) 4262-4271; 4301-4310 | 0.66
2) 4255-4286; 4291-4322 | 0.97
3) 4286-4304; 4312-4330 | 1.27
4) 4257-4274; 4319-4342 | 1.15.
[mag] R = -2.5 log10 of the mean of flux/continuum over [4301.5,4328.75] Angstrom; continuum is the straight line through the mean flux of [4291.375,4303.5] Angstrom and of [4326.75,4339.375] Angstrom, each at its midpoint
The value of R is 0.108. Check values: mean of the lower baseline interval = 18.8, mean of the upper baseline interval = 25.6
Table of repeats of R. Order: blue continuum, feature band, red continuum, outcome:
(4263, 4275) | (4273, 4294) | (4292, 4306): -0.02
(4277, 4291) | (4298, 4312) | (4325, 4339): 0.38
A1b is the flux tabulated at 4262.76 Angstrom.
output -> 26.38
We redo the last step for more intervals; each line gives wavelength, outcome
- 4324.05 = 16.01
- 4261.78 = 18.3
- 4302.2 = 17.97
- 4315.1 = 23.51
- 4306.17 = 14.02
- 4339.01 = 24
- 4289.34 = 11.13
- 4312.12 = 19.45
